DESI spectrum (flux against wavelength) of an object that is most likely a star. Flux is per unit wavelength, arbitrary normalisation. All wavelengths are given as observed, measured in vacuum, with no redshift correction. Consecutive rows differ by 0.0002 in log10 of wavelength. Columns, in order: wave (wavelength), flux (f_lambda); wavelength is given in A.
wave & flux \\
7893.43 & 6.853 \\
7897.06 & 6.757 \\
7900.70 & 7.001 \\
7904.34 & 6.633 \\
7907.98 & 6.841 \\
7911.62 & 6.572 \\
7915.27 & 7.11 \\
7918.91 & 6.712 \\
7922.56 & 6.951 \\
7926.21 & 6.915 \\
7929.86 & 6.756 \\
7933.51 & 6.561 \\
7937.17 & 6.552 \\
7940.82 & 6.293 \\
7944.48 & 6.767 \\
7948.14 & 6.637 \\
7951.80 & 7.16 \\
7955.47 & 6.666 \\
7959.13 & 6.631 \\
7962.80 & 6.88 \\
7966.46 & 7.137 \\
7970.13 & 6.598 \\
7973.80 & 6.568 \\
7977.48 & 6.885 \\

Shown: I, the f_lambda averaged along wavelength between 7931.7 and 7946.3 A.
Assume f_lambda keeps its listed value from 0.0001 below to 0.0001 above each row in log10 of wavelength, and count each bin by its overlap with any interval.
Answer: 6.54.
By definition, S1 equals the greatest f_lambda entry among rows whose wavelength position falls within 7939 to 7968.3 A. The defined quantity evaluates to 7.16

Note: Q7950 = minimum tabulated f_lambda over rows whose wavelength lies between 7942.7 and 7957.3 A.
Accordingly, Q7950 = 6.637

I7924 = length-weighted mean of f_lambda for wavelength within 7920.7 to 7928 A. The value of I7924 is 6.93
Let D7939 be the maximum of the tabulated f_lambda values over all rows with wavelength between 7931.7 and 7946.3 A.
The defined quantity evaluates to 6.767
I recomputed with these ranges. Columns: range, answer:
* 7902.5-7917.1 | 6.79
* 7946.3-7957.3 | 6.82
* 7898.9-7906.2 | 6.82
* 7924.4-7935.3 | 6.75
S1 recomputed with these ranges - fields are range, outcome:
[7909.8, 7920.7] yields 7.11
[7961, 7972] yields 7.137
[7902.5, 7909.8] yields 6.841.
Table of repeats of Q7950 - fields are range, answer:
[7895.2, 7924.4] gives 6.572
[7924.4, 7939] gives 6.552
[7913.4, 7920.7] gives 6.712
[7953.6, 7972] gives 6.598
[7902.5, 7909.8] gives 6.633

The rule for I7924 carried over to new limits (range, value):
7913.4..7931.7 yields 6.89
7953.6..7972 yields 6.78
